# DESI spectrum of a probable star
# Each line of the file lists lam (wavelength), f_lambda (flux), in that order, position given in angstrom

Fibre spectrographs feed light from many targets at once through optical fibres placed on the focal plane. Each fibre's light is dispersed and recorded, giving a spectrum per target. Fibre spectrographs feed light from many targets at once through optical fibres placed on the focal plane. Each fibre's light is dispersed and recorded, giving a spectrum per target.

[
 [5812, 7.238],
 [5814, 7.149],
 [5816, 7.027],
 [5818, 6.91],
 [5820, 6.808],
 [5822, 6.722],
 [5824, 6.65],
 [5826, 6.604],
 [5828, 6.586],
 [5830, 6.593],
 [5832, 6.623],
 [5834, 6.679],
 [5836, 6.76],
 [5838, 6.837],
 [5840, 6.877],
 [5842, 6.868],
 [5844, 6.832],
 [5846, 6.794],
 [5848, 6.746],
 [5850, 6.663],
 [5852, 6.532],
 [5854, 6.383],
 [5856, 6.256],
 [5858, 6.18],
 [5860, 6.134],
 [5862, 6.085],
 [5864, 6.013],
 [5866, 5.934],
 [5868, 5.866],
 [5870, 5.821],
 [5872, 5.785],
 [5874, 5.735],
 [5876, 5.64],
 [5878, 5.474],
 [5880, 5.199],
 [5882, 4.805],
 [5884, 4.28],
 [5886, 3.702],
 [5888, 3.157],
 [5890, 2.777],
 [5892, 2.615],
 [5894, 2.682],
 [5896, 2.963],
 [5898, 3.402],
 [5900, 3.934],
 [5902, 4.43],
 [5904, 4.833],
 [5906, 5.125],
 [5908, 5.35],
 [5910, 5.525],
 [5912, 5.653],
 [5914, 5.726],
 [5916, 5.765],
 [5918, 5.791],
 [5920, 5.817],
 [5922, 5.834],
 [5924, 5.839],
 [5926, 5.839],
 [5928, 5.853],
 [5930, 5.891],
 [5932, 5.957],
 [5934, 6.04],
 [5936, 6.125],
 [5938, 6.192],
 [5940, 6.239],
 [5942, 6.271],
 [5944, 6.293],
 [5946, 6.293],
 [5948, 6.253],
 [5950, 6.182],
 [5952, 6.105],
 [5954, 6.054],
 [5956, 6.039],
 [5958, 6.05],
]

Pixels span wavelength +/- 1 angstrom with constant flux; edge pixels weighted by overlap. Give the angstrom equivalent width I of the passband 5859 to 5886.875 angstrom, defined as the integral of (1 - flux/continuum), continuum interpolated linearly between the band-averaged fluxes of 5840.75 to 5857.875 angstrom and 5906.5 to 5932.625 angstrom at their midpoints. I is 3.8 angstrom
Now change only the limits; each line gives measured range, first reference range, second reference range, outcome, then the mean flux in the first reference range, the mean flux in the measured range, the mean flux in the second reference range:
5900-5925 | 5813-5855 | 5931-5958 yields 3.6 angstrom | 6.74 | 5.41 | 6.15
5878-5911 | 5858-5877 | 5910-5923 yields 9.8 angstrom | 5.91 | 4.09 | 5.75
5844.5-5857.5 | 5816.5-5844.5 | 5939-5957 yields 0.2 angstrom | 6.74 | 6.56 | 6.19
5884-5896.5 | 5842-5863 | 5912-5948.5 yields 6.3 angstrom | 6.48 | 3.09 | 5.99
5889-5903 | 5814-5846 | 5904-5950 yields 6.6 angstrom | 6.77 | 3.26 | 5.88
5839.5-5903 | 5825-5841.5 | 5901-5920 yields 8.9 angstrom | 6.7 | 5.25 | 5.38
